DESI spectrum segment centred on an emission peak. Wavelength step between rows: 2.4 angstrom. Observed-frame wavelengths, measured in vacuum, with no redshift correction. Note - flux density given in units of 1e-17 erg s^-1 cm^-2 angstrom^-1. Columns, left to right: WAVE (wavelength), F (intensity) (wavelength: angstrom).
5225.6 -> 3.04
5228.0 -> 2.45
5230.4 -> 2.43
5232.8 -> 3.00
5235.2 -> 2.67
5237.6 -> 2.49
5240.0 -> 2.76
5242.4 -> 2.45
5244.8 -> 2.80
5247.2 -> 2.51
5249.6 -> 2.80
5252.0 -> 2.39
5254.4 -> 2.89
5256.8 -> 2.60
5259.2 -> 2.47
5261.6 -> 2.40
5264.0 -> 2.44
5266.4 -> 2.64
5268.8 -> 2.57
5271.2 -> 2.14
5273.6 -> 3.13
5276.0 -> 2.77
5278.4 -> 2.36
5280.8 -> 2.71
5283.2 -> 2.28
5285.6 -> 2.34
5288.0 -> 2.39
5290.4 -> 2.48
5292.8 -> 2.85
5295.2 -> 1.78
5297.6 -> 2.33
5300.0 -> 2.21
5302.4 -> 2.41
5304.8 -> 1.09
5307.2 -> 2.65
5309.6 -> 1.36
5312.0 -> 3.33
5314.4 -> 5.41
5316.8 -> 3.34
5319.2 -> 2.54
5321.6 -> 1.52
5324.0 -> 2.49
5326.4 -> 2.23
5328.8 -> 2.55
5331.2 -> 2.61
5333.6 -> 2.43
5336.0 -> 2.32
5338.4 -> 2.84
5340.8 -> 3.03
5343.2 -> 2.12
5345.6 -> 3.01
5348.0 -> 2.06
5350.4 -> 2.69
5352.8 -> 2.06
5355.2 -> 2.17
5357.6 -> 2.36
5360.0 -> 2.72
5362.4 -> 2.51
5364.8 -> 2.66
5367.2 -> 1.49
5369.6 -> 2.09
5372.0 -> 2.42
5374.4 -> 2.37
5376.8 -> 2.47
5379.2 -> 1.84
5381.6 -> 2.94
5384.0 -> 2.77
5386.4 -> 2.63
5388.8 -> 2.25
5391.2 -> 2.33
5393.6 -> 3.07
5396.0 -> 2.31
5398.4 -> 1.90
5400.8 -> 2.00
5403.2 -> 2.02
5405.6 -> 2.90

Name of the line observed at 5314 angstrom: H-gamma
